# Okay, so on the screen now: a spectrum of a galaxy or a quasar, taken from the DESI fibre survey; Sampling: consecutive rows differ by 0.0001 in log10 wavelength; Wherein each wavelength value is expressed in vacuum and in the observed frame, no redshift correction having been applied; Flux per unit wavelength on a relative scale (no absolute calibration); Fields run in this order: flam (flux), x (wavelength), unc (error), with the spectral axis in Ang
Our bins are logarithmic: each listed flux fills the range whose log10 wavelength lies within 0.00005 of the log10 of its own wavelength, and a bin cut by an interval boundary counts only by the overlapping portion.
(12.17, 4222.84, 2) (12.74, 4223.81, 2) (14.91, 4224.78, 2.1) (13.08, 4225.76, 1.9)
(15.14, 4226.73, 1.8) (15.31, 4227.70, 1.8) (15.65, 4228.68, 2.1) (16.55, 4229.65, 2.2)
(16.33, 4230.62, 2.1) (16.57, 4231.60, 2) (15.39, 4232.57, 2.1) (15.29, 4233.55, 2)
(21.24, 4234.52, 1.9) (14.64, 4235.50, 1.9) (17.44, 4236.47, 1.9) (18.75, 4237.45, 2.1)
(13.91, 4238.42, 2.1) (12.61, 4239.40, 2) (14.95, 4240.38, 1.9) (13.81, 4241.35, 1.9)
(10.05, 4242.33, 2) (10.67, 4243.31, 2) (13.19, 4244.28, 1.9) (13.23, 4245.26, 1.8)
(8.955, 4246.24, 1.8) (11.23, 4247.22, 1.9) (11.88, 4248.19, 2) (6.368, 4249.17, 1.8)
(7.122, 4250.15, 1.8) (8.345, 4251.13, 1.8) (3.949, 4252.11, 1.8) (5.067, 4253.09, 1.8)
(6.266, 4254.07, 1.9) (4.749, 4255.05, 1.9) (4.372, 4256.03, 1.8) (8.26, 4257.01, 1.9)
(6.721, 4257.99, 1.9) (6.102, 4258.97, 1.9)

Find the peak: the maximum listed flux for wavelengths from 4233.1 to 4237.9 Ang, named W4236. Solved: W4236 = 21.24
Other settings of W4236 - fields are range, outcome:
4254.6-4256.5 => 4.749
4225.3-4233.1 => 16.57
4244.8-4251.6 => 13.23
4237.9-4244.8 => 14.95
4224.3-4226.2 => 14.91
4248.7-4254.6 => 8.345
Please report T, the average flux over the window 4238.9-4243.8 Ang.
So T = 12.4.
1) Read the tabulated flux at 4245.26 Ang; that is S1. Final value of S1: 13.23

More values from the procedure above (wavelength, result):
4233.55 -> 15.29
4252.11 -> 3.949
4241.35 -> 13.81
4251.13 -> 8.345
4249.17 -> 6.368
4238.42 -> 13.91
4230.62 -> 16.33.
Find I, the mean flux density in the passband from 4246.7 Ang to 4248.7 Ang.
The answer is 11.5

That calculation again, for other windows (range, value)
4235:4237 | 16.1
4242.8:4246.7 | 11.5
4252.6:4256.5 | 5.12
